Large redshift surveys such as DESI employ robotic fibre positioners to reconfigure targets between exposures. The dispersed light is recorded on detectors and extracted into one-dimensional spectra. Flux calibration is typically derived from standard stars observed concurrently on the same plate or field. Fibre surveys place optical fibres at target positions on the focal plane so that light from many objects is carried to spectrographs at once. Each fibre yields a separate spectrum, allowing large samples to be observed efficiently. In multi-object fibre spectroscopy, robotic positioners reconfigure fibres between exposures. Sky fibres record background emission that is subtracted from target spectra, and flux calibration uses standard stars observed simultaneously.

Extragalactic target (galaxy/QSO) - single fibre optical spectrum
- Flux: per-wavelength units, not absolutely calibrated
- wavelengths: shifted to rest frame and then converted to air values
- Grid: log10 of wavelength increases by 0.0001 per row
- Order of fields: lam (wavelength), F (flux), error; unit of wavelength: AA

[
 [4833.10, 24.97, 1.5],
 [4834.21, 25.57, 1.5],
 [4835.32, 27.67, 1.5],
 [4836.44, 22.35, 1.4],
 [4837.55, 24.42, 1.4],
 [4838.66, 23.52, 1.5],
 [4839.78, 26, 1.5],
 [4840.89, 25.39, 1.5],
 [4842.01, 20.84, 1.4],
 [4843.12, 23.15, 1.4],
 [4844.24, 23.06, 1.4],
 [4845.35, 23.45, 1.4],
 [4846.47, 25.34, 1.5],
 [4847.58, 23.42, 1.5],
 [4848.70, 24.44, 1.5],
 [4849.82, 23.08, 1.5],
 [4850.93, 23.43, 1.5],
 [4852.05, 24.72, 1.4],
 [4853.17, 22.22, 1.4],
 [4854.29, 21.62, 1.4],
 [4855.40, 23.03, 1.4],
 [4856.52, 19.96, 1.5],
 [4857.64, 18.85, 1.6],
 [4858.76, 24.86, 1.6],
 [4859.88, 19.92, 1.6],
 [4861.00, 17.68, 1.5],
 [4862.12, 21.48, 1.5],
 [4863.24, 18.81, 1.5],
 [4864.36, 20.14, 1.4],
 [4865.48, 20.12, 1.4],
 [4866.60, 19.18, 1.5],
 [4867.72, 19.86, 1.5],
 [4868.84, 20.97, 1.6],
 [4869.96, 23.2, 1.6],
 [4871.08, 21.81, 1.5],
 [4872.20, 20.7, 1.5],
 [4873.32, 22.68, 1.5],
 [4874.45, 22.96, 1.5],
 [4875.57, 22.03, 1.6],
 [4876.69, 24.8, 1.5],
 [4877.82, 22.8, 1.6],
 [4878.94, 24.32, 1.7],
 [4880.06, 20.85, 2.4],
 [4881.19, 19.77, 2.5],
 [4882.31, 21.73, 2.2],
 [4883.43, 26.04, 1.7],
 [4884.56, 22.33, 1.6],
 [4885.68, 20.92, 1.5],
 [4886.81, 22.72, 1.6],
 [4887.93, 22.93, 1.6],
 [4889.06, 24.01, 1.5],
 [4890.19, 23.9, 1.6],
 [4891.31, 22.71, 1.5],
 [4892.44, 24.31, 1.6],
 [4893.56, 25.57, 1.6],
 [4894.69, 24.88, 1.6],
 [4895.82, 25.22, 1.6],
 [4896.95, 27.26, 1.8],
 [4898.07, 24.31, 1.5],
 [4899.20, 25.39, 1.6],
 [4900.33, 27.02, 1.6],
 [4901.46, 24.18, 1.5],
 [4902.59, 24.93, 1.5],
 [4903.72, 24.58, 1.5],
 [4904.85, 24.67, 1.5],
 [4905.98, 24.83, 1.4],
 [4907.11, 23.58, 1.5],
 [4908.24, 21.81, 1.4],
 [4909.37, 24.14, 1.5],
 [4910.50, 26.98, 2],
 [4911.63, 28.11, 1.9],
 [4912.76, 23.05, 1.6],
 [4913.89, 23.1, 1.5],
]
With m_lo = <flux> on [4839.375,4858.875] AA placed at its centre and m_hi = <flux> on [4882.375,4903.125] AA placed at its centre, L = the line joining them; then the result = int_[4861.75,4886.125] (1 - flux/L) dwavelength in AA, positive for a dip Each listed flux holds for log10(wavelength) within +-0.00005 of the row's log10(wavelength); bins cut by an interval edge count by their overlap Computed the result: 2.1 AA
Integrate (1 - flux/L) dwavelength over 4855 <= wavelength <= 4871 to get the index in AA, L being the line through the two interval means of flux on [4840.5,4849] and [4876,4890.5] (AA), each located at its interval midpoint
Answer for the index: 1.8 AA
